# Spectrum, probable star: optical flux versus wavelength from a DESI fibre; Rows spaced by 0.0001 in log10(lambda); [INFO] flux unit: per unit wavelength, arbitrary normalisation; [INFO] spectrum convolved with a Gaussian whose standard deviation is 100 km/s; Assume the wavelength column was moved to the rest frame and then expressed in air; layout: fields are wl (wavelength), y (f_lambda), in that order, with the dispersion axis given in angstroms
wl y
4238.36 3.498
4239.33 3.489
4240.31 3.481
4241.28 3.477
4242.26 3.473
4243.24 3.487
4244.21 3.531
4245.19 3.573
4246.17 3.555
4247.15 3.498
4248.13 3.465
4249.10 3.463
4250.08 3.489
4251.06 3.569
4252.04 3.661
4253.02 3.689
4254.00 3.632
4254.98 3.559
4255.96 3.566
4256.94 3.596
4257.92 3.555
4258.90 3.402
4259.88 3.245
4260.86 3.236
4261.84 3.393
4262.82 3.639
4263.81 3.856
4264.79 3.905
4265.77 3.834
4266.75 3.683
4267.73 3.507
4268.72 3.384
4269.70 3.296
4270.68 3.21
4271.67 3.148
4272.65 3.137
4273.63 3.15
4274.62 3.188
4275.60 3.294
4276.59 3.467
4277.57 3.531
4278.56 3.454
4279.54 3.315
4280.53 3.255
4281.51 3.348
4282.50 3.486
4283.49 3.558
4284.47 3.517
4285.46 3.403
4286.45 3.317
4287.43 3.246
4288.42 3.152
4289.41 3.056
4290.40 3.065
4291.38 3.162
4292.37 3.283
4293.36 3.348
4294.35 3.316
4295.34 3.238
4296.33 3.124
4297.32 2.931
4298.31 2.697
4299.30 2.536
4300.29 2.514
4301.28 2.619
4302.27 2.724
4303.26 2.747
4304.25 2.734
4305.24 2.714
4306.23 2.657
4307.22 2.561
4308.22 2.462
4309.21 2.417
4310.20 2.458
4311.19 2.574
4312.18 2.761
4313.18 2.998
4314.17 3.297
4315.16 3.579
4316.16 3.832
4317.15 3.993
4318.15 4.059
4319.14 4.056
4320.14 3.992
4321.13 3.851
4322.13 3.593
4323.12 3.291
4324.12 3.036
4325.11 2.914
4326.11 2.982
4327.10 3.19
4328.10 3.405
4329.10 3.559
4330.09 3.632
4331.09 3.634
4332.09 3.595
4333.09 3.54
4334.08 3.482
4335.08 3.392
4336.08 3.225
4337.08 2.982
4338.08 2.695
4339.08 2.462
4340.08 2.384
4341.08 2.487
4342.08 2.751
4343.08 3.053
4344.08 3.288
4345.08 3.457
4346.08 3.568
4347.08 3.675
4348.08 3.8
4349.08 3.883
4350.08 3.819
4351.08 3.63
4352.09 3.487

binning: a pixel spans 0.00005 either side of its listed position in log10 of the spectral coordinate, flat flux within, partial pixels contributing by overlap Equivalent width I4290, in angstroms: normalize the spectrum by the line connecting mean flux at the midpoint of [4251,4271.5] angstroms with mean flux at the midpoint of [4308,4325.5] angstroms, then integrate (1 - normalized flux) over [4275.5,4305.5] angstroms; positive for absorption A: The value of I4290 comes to 2.5 angstroms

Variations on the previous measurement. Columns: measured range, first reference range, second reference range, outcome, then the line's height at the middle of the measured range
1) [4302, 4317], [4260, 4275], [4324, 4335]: 2.35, 3.39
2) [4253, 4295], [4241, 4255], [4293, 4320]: -1.22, 3.3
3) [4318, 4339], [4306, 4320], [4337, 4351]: -1.56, 3.17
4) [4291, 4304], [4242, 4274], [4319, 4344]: 1.64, 3.36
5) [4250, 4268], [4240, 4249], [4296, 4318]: -1.20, 3.36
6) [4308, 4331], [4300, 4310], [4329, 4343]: -3.76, 2.85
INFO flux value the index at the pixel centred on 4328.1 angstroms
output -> 3.405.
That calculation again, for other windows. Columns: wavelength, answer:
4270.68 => 3.21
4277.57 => 3.531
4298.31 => 2.697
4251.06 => 3.569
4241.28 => 3.477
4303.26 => 2.747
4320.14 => 3.992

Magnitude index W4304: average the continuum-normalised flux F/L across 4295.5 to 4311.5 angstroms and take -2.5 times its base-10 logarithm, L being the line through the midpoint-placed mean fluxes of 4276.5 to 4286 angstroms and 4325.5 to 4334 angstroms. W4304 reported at 0.27 mag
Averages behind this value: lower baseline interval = 3.43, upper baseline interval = 3.44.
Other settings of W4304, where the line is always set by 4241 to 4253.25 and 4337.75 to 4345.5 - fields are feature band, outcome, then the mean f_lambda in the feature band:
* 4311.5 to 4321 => -0.198 mag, 3.61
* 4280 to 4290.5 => -0.024 mag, 3.32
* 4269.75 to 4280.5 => 0.010 mag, 3.29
